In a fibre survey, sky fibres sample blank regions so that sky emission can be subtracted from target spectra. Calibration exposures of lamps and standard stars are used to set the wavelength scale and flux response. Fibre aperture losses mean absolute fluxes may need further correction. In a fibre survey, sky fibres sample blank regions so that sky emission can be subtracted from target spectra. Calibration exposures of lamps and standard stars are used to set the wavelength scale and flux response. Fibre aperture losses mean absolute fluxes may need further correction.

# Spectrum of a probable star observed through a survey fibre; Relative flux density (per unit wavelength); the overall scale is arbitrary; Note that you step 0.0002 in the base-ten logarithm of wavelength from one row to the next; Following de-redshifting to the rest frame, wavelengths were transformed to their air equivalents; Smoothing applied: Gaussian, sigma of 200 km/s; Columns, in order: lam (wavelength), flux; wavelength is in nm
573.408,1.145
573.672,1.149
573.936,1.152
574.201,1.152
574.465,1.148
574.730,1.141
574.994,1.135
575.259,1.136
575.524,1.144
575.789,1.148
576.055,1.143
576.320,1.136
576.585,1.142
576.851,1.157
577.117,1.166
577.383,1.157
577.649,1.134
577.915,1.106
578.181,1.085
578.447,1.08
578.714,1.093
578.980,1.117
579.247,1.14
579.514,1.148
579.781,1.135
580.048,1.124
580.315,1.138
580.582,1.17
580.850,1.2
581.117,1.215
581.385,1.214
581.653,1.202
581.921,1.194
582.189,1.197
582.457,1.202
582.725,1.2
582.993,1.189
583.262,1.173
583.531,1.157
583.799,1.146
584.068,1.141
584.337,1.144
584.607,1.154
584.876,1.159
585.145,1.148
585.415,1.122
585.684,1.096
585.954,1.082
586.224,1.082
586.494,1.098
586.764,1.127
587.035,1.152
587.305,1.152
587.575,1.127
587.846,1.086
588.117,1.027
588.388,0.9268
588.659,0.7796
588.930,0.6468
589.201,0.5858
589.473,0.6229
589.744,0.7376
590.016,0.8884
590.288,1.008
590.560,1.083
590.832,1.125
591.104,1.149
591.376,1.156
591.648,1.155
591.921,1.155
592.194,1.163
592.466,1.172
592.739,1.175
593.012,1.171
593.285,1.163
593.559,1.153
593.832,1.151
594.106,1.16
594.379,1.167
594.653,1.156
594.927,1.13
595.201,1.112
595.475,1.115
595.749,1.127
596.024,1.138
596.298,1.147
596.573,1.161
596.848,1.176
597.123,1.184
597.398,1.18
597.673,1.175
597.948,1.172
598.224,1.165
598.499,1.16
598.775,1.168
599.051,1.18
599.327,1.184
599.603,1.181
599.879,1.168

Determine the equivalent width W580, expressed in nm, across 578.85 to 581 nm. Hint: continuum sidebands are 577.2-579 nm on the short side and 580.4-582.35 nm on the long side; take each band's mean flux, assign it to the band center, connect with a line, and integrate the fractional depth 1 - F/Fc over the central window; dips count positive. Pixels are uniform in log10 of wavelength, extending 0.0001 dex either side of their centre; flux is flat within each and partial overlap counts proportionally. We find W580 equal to 0.02 nm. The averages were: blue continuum 1.11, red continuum 1.2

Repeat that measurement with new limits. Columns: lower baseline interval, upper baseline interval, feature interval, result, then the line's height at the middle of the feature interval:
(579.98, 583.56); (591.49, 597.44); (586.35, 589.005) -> 0.34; 1.17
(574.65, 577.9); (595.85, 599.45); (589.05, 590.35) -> 0.45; 1.16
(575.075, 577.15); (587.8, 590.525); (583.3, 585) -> -0.36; 0.952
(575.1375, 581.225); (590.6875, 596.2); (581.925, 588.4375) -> 0.07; 1.14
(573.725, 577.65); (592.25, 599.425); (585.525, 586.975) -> 0.07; 1.15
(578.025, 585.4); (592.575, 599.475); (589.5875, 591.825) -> 0.24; 1.16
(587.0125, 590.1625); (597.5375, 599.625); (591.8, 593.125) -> -0.23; 0.997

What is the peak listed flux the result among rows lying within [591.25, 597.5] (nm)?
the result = 1.184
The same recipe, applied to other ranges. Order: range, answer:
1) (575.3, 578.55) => 1.166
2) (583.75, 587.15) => 1.159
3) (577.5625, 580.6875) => 1.17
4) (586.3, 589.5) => 1.152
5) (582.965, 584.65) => 1.189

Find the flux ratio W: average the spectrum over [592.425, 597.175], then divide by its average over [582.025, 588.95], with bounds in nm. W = 1.04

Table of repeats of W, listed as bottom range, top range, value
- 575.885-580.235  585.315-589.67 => 0.87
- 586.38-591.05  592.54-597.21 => 1.21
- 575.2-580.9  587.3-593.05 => 0.88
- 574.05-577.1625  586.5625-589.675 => 0.81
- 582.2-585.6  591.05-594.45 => 1.00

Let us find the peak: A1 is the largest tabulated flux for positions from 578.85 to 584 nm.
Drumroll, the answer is 1.215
